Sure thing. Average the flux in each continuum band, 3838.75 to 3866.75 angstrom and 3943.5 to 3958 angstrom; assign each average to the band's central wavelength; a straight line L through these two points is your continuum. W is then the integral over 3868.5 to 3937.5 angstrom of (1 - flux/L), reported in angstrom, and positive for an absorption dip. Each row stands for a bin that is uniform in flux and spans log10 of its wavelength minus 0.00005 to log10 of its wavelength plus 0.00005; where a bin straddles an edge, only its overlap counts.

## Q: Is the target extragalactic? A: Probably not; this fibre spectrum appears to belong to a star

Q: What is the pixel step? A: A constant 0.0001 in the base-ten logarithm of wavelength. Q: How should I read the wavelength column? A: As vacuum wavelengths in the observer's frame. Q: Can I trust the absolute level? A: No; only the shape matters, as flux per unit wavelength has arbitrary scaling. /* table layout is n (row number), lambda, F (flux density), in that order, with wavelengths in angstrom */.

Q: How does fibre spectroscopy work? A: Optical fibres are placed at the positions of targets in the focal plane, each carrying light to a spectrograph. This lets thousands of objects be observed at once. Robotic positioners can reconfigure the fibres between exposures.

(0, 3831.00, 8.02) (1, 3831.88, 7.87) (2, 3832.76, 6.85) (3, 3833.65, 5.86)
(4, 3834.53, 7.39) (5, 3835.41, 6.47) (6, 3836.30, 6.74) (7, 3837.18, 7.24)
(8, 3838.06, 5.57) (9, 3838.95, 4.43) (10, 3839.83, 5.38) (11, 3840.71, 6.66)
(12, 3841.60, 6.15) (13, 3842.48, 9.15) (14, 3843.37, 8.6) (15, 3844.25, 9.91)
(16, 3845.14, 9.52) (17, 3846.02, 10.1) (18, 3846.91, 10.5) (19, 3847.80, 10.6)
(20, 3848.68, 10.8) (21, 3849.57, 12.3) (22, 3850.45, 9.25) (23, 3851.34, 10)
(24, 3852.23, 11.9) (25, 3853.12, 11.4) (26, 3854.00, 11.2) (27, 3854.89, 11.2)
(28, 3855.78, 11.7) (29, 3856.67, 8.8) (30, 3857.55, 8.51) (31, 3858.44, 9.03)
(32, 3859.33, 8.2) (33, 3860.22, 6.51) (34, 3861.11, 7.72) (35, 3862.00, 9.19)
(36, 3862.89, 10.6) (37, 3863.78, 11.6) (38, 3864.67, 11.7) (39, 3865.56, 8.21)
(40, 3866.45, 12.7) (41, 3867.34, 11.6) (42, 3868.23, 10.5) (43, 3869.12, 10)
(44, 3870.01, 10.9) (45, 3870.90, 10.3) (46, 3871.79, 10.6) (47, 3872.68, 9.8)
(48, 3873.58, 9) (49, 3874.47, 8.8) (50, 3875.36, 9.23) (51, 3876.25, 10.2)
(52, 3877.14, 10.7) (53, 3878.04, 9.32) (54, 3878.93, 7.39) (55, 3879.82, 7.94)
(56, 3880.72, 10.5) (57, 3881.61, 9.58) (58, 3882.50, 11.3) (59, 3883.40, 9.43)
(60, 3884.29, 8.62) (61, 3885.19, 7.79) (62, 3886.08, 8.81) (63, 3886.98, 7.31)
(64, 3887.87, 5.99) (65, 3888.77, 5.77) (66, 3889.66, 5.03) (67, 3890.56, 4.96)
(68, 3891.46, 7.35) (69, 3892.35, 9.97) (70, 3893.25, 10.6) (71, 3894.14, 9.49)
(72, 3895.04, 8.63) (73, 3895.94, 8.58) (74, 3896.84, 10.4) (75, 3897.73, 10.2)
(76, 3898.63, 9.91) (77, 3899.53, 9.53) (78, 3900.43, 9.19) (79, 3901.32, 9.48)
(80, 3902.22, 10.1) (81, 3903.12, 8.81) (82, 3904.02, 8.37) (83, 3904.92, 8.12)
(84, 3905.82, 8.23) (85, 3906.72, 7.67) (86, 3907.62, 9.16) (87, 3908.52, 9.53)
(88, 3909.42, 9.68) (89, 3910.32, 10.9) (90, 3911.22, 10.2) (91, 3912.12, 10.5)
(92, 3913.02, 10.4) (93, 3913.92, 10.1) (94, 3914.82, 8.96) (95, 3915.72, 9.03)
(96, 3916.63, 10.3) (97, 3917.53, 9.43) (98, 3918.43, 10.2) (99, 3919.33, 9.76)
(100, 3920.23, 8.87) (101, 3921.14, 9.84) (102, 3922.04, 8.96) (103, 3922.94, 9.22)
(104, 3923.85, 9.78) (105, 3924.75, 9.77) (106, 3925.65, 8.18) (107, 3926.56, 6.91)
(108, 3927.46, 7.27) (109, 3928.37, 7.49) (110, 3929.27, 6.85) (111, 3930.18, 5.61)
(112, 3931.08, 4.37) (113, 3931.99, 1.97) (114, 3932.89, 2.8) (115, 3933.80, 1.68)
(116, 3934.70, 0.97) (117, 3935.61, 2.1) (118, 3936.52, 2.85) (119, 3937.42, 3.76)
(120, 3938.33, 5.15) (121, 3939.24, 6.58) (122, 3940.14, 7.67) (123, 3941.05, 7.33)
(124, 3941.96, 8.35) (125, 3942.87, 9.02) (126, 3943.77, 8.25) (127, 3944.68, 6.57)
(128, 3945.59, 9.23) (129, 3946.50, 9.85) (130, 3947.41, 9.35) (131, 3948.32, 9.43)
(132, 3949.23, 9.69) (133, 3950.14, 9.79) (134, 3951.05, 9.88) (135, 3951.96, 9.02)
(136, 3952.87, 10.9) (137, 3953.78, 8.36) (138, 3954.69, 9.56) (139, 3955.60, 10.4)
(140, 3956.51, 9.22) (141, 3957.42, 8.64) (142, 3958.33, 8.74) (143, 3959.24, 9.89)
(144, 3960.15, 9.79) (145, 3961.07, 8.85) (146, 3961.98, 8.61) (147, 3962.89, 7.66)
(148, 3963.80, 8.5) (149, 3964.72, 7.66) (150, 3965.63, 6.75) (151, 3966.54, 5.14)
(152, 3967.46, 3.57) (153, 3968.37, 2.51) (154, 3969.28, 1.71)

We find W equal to 7.64 angstrom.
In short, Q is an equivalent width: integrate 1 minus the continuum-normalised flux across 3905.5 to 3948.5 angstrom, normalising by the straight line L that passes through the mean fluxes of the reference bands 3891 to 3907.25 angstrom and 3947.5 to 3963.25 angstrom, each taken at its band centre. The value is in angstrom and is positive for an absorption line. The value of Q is 7.15 angstrom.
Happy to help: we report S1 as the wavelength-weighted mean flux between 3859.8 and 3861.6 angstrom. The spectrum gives 7.17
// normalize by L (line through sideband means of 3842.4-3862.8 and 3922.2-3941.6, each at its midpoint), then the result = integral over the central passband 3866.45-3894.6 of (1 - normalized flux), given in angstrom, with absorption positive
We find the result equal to -2.1 angstrom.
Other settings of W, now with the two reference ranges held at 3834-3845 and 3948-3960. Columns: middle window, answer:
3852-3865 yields -4.3 angstrom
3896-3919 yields -2.7 angstrom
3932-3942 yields 5.4 angstrom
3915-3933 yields 1.8 angstrom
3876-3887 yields -1.7 angstrom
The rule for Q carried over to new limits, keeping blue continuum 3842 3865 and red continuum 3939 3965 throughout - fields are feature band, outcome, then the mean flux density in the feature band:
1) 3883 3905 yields 2.4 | 8.5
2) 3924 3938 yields 6.4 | 4.95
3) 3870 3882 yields 0.2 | 9.54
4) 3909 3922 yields -0.8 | 9.84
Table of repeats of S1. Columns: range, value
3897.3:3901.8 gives 9.66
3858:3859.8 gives 8.57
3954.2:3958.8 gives 9.32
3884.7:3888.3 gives 7.49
